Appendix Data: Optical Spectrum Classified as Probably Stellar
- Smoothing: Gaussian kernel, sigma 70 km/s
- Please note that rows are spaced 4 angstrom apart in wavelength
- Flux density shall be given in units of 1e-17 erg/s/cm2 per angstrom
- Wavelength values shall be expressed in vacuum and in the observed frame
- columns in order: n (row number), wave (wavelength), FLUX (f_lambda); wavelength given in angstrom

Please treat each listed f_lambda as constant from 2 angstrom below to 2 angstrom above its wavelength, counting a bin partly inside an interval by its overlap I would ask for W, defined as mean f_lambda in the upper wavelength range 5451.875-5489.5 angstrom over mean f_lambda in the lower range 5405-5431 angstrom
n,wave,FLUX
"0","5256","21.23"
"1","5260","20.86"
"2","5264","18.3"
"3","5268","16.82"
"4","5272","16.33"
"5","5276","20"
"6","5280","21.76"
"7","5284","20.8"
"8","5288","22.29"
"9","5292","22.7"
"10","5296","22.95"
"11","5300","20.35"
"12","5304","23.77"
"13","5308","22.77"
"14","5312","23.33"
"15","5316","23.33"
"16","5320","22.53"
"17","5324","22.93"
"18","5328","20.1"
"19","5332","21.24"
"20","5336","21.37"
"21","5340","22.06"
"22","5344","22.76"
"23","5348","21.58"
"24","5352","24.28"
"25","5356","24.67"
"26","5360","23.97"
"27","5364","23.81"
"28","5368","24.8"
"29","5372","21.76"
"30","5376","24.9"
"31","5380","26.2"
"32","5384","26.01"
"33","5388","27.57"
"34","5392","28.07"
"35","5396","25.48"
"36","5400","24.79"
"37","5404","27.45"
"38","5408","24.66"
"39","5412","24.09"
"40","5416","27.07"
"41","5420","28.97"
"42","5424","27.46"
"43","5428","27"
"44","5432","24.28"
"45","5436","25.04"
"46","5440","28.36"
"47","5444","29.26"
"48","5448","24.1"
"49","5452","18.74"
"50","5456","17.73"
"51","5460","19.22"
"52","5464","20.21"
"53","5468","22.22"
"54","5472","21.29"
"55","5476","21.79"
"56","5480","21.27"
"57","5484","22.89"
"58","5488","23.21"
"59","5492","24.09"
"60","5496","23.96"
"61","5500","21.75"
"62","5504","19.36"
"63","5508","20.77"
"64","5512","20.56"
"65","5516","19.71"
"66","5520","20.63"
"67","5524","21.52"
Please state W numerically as 0.8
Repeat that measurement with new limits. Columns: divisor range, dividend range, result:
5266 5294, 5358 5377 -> 1.18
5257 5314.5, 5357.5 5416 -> 1.21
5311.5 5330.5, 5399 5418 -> 1.15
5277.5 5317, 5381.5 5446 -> 1.19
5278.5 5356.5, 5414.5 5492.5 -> 1.06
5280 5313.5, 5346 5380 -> 1.07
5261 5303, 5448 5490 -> 1.03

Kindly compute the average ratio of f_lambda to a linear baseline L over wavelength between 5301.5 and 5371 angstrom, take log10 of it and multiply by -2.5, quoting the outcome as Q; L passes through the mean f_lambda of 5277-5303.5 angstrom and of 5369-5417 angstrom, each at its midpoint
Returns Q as 0.03 mag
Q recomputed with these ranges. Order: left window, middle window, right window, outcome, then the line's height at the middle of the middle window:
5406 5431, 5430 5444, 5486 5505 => -0.04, 25.5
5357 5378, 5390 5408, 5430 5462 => -0.11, 23.7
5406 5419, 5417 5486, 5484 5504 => 0.03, 24.3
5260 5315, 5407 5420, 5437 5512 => -0.19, 21.8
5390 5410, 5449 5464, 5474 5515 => 0.23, 23.6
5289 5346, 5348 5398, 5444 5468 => -0.15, 21.8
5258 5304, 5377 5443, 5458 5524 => -0.25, 21.1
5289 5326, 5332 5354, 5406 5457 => 0.05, 23.5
